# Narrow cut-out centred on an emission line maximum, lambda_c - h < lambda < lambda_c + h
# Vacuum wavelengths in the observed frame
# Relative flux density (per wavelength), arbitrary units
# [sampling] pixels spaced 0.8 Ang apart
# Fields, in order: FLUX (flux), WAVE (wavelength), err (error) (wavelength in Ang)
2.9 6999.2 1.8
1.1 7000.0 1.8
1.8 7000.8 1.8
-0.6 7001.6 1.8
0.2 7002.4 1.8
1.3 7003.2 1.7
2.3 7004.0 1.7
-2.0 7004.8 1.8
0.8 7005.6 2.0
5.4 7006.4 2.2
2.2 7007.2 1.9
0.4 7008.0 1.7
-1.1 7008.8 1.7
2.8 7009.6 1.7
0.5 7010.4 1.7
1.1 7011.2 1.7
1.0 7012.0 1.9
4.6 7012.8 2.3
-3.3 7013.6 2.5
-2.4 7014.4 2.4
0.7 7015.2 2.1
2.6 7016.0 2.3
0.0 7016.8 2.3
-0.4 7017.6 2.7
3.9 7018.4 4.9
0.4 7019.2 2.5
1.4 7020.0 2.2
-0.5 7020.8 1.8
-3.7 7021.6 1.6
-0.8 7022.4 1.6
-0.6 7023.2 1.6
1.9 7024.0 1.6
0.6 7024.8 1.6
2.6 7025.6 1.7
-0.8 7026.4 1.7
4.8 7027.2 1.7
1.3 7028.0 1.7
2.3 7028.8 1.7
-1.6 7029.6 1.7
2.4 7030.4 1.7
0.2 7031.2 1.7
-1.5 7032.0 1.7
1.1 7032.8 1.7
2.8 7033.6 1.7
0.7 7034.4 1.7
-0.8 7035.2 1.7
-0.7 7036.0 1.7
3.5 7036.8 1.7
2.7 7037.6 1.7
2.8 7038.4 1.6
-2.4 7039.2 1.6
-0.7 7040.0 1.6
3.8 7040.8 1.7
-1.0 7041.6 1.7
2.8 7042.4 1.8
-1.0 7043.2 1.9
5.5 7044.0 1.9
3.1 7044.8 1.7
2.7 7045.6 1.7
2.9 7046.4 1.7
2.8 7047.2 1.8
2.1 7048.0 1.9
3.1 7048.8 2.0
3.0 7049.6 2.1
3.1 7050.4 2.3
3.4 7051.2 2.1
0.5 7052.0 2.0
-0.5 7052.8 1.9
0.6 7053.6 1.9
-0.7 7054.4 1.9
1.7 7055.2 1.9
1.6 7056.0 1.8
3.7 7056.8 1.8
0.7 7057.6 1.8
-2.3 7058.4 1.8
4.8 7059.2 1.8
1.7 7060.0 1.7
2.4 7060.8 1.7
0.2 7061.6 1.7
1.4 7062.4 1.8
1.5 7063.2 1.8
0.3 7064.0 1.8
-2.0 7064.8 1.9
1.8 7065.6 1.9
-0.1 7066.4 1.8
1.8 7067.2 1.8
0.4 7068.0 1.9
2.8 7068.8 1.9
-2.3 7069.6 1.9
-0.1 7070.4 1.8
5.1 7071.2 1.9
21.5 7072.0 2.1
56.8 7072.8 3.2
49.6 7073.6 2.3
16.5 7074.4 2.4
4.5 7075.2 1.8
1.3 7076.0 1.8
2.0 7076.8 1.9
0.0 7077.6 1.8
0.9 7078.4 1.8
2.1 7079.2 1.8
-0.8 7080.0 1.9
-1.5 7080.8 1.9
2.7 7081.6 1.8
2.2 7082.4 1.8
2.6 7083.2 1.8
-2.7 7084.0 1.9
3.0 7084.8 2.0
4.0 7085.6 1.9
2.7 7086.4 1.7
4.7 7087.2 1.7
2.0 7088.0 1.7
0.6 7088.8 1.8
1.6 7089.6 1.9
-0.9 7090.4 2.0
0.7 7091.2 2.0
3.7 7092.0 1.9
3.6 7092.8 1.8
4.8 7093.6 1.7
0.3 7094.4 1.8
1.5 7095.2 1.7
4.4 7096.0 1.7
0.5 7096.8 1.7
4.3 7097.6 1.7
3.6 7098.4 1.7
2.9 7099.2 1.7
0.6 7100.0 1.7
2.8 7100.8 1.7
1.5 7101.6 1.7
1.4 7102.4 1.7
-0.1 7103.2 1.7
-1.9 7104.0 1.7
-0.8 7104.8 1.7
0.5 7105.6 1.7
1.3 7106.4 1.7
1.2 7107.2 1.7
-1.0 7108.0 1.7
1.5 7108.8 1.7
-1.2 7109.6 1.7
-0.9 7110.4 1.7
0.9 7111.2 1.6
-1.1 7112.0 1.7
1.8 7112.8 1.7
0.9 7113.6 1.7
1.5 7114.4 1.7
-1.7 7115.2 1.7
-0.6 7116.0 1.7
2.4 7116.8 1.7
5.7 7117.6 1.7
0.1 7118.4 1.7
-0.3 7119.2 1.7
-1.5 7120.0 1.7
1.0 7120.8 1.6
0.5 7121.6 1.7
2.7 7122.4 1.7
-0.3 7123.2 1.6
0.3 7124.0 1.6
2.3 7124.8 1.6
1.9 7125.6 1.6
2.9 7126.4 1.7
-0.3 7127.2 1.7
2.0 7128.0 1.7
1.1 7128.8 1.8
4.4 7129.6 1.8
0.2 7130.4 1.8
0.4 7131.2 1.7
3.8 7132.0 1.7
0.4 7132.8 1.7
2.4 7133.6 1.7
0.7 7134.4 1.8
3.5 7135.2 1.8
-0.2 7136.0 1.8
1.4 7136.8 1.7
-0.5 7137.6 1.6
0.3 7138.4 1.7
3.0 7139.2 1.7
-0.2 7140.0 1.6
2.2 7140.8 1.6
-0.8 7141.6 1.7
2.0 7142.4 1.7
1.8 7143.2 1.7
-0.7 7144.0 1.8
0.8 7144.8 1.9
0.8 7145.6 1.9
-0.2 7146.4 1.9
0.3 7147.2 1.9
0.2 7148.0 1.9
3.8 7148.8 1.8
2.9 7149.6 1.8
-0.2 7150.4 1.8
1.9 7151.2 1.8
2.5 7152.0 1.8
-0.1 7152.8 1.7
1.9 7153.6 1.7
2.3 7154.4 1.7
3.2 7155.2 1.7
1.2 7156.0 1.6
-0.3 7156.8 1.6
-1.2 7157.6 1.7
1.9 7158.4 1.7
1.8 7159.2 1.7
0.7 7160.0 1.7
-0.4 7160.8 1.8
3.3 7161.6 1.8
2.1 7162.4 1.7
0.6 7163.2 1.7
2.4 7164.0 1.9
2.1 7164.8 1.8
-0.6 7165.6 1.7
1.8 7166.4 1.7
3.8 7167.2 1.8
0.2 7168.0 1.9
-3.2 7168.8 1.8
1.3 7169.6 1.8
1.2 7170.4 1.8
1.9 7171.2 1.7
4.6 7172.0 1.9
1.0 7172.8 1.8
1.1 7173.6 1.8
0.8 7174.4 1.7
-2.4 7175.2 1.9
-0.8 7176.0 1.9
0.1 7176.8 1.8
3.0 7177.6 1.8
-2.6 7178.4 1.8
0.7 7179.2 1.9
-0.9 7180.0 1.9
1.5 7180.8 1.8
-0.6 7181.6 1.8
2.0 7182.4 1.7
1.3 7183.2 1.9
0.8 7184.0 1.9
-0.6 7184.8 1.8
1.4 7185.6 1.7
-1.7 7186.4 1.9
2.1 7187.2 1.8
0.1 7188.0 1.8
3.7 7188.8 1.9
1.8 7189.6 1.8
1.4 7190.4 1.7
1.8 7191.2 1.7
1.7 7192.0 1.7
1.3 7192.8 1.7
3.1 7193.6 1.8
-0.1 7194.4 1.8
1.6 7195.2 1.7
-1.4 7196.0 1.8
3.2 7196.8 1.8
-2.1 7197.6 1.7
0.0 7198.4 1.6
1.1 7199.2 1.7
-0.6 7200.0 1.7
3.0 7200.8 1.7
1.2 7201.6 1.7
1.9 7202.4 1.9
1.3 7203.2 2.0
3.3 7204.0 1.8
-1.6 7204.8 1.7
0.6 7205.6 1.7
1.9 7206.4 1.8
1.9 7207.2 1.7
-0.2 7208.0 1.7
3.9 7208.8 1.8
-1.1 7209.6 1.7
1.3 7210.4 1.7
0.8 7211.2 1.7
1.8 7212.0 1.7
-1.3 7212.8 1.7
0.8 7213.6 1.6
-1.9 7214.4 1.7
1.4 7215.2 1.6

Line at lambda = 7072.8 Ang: H-alpha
